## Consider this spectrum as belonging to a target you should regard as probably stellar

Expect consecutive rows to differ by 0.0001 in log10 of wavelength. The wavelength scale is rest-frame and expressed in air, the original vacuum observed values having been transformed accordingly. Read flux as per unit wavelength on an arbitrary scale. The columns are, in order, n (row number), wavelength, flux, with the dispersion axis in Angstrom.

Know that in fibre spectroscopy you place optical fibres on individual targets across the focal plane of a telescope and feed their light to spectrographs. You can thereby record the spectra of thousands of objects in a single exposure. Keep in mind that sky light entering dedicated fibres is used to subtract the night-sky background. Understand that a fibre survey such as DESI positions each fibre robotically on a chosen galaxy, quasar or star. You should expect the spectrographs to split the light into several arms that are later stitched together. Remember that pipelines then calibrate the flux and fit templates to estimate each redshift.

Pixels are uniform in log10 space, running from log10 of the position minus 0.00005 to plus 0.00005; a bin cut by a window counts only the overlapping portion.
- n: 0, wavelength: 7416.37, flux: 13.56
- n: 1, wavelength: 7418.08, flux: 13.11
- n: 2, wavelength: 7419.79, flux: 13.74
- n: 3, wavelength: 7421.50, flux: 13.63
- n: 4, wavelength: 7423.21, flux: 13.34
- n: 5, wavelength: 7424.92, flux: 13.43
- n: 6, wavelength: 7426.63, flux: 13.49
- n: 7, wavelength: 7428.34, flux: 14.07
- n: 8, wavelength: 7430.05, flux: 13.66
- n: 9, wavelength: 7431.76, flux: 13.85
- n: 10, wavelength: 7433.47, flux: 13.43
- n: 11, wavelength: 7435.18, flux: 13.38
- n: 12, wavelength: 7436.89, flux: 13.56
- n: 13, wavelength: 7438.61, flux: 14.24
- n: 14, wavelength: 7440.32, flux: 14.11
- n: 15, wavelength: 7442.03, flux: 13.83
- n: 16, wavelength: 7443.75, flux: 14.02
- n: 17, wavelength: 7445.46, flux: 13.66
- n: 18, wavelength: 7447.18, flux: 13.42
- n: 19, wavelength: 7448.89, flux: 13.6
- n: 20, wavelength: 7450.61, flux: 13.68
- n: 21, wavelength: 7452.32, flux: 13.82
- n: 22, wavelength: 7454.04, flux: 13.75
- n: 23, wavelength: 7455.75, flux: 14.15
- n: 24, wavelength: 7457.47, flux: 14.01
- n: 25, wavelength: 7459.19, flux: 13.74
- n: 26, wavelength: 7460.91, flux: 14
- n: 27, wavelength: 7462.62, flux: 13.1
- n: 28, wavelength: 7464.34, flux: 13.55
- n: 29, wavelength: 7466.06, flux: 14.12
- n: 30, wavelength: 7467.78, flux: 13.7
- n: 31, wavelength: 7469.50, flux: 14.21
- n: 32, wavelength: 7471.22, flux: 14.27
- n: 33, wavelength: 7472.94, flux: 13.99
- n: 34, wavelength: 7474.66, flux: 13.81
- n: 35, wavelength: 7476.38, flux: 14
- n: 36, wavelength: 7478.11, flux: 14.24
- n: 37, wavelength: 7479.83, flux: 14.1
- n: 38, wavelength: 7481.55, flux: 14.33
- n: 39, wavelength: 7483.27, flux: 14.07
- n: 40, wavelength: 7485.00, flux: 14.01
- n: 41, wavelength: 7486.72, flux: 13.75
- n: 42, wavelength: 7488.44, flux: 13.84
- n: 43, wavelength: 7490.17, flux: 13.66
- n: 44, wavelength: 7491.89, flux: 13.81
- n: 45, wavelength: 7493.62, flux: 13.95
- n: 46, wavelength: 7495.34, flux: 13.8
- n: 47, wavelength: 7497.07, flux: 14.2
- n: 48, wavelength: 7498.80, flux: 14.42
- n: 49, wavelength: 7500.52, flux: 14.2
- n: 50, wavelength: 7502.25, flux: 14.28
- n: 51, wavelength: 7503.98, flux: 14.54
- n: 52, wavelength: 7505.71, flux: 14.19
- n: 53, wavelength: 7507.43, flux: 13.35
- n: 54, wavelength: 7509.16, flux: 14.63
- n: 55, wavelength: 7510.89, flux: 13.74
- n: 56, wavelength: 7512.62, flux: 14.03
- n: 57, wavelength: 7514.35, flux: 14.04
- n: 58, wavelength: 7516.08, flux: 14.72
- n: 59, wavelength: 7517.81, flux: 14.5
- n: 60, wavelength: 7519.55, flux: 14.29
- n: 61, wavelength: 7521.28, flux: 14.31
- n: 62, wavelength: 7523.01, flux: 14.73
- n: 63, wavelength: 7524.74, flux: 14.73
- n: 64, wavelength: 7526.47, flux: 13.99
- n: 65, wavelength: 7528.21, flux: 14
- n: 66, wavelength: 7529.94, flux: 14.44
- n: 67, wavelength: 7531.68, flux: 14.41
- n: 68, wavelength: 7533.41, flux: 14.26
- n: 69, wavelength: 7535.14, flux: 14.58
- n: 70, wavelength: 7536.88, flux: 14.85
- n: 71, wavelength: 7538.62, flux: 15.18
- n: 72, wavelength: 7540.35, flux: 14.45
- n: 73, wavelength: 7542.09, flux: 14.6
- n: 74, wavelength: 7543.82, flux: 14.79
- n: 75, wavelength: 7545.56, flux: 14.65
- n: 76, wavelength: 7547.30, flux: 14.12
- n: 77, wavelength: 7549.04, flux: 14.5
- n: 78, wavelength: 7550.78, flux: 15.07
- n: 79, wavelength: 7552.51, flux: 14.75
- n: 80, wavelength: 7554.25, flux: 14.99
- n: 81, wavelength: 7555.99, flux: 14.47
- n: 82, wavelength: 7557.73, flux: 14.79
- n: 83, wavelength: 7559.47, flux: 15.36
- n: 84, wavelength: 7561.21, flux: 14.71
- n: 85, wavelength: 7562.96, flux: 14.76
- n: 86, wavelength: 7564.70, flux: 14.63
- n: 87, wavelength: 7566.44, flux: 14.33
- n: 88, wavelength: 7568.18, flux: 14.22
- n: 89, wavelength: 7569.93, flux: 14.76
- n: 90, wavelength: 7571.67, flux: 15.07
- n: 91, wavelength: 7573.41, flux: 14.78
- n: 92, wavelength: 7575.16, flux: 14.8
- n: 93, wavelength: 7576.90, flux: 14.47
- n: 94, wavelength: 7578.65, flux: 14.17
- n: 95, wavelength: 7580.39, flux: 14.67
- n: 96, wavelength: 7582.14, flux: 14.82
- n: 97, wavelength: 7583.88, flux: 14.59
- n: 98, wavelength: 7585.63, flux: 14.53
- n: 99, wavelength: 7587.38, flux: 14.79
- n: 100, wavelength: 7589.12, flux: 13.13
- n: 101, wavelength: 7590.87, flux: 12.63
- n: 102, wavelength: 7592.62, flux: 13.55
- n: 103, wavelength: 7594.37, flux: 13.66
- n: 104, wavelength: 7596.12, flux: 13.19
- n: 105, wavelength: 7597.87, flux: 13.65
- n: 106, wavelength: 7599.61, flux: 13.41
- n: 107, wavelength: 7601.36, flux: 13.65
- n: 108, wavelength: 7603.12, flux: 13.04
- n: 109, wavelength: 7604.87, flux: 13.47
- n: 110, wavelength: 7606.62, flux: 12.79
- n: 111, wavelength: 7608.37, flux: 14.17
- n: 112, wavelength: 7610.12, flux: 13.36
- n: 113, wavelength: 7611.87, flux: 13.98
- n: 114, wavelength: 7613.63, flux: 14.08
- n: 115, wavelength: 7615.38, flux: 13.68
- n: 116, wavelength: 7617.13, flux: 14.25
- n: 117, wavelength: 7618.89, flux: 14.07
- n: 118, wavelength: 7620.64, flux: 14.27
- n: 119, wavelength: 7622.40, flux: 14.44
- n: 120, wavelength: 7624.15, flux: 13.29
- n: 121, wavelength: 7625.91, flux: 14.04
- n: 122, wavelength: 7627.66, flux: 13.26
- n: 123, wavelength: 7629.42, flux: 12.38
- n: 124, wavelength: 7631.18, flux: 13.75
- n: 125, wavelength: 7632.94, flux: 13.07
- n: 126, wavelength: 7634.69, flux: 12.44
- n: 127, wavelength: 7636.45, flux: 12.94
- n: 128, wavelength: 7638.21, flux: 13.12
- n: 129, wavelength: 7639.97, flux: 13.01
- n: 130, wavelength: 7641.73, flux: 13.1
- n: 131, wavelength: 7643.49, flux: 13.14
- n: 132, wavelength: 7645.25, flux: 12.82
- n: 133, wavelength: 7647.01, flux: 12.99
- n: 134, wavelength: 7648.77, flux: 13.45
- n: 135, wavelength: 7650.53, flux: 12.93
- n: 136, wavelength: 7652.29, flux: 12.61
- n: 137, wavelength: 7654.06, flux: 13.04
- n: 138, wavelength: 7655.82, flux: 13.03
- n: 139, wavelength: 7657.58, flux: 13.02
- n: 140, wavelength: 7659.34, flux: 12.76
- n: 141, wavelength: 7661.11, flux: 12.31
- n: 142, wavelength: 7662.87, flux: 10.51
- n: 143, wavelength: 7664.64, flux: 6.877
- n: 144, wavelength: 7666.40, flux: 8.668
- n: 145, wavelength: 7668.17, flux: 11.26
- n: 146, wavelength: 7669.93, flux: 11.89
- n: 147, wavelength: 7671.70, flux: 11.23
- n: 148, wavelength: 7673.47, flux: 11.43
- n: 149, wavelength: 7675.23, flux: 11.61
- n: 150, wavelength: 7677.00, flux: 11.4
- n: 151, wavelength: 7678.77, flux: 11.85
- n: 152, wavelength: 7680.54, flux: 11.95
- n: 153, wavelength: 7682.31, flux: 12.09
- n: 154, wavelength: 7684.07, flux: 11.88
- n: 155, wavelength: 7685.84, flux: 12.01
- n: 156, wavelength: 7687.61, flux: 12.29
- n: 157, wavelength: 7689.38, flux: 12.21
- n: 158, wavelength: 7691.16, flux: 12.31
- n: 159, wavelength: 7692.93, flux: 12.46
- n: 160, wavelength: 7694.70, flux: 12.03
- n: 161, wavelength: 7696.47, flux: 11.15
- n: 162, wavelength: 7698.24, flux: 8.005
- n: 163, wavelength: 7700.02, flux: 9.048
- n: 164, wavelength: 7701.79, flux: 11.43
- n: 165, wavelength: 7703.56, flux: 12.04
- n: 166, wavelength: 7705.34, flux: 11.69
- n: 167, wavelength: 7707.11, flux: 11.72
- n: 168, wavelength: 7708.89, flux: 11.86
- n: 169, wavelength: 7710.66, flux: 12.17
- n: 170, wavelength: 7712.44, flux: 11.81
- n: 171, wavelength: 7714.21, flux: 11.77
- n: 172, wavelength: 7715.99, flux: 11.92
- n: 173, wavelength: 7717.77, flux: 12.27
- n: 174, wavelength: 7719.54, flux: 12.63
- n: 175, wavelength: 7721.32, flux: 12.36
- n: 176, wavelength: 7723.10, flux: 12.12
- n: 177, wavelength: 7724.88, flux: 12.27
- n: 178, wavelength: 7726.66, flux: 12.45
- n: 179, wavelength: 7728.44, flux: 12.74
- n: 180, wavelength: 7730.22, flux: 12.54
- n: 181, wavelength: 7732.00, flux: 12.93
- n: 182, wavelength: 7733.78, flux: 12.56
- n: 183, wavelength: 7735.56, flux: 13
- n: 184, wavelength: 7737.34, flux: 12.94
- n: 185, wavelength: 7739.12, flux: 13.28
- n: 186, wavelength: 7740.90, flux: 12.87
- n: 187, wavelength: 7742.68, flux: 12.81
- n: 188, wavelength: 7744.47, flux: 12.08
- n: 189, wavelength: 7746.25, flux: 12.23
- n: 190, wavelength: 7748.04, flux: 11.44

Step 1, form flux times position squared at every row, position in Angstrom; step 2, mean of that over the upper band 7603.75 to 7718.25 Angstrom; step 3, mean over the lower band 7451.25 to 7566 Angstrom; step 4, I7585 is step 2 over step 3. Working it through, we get 0.90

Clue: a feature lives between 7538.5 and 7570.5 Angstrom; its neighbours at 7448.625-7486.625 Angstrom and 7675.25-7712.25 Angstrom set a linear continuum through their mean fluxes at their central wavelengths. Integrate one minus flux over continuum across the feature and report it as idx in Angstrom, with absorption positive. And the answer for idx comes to -4.1 Angstrom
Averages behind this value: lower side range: 13.9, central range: 14.7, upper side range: 11.6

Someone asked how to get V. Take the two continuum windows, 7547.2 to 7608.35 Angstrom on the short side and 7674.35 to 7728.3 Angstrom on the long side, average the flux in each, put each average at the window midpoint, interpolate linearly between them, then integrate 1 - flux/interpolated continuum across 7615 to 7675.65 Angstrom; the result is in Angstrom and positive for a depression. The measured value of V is 1.5 Angstrom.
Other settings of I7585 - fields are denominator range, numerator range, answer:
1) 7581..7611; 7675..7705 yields 0.86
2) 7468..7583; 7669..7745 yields 0.87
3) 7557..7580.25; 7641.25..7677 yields 0.83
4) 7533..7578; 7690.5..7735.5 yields 0.84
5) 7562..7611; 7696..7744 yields 0.89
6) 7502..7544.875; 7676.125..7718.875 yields 0.85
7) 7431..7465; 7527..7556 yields 1.09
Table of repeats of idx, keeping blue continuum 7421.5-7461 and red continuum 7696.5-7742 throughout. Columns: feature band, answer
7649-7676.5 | 1.7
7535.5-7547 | -1.4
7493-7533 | -2.9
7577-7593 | -1.6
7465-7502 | -1.5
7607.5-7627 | -2.0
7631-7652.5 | -0.9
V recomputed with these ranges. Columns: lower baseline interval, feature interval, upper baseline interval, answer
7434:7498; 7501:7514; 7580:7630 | -0.3 Angstrom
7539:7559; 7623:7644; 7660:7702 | -1.2 Angstrom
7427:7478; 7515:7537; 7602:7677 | -1.7 Angstrom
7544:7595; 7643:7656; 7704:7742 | 0.4 Angstrom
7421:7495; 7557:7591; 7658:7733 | -4.8 Angstrom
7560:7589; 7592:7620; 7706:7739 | 1.0 Angstrom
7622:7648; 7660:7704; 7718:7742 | 5.9 Angstrom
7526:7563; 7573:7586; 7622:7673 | -0.7 Angstrom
